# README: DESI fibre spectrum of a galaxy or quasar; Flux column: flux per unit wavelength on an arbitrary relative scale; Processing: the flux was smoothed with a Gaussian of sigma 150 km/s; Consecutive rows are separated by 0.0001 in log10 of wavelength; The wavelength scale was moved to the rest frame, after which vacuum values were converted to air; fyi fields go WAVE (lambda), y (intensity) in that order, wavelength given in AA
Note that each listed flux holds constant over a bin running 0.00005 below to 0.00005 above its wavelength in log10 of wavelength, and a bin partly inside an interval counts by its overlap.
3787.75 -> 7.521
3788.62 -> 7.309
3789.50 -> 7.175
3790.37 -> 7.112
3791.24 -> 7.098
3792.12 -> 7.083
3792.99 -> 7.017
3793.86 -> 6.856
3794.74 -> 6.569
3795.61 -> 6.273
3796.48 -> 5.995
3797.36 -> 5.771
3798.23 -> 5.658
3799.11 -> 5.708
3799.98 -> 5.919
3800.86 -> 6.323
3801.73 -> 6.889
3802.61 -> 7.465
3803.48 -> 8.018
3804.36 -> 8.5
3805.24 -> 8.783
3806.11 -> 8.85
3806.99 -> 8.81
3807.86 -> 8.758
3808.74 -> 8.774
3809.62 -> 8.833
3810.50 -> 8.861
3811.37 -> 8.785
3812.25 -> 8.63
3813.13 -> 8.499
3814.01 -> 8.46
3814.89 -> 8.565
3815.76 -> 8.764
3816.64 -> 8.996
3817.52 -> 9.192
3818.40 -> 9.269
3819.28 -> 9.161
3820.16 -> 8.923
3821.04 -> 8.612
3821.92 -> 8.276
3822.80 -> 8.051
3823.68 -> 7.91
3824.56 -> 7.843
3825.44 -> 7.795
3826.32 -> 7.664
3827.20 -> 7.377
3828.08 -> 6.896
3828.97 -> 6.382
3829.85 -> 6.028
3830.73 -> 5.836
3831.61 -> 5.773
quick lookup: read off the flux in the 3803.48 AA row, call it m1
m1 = 8.018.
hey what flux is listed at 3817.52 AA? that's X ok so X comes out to 9.192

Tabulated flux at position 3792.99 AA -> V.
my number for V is 7.017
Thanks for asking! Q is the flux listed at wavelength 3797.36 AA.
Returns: 5.771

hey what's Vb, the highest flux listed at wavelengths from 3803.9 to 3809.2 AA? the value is 8.85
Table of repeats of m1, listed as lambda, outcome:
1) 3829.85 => 6.028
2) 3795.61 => 6.273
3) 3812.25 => 8.63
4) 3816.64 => 8.996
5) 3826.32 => 7.664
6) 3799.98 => 5.919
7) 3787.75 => 7.521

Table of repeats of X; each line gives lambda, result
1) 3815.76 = 8.764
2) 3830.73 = 5.836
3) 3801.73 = 6.889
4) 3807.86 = 8.758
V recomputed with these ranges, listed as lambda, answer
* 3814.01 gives 8.46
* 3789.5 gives 7.175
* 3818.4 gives 9.269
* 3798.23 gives 5.658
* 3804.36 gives 8.5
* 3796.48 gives 5.995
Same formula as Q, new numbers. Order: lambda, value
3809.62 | 8.833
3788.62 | 7.309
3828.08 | 6.896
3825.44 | 7.795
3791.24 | 7.098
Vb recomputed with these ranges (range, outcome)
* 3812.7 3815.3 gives 8.565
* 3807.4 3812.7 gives 8.861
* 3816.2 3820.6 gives 9.269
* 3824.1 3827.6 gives 7.843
